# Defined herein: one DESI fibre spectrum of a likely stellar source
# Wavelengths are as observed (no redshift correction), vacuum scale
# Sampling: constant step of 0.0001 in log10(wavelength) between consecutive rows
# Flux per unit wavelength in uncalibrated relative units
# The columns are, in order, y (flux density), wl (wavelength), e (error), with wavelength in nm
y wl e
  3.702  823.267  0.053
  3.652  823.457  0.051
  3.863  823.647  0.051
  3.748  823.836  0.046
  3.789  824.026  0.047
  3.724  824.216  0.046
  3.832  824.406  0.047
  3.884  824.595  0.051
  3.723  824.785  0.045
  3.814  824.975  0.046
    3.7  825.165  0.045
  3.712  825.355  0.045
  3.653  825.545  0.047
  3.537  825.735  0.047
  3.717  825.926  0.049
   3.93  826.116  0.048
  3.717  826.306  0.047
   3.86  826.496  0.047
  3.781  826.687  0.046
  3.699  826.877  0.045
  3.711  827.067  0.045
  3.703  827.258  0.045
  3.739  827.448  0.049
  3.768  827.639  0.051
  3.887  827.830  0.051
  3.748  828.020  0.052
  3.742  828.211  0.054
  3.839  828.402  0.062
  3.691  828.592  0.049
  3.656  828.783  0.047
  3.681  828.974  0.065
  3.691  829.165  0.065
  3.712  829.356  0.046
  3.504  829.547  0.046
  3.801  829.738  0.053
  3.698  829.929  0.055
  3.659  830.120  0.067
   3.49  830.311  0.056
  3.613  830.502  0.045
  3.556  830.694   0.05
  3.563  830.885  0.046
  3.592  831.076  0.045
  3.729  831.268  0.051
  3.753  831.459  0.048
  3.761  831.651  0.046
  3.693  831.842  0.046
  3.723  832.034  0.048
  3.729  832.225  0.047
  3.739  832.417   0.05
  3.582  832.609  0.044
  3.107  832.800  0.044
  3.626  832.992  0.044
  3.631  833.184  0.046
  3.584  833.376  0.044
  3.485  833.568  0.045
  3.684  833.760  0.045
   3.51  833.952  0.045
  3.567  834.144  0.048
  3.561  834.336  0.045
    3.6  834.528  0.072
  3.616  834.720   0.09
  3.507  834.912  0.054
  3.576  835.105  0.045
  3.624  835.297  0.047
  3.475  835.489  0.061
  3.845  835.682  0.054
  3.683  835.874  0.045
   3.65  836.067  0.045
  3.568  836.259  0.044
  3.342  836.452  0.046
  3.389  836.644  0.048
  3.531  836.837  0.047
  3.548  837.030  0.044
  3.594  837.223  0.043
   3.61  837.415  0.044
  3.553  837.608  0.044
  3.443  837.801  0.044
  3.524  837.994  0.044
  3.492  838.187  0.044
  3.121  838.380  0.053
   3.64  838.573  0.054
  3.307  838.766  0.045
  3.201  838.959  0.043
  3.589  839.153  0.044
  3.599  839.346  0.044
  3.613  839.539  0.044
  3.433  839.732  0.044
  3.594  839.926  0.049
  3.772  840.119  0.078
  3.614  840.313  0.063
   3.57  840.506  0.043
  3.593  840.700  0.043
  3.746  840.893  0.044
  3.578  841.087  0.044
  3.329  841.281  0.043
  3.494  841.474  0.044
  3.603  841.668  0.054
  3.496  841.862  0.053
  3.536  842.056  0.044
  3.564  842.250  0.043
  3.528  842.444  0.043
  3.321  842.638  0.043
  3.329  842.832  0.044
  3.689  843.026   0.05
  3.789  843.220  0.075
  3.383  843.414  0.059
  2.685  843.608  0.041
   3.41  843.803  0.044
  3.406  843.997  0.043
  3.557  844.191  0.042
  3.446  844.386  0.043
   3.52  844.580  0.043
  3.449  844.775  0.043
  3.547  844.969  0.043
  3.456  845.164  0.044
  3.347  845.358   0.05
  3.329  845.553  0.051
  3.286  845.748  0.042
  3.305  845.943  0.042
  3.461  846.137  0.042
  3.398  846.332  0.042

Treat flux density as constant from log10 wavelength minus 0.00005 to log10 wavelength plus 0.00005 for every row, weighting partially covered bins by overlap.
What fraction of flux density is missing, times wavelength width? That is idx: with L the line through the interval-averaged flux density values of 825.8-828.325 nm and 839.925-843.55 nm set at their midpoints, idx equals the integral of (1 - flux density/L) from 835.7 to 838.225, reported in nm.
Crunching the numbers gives 0.051 nm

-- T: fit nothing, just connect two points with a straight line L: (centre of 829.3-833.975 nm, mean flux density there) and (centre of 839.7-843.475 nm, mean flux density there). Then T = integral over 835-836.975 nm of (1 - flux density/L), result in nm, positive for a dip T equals 0.01 nm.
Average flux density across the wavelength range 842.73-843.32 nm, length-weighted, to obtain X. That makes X 3.6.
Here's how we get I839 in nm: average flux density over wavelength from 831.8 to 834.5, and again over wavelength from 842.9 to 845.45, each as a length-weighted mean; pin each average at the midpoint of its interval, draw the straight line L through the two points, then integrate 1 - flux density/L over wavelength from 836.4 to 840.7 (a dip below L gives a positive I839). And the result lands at 0.01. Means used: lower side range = 3.59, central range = 3.51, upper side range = 3.44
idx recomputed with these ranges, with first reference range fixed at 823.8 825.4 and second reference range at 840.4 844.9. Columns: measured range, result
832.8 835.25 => 0.04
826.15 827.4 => -0.01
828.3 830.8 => 0.02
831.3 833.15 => 0.01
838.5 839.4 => 0.02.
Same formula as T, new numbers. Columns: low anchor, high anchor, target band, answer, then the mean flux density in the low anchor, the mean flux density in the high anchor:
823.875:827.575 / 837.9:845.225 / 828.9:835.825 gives 0.04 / 3.75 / 3.49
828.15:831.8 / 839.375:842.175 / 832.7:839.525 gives 0.16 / 3.67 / 3.57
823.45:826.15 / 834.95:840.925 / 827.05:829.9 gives -0.03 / 3.75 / 3.54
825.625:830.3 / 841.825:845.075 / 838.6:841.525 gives -0.02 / 3.72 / 3.45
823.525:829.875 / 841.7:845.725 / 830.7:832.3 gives -0.01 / 3.74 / 3.44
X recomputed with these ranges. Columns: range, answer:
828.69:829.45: 3.68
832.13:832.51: 3.73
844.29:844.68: 3.48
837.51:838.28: 3.5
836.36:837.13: 3.45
